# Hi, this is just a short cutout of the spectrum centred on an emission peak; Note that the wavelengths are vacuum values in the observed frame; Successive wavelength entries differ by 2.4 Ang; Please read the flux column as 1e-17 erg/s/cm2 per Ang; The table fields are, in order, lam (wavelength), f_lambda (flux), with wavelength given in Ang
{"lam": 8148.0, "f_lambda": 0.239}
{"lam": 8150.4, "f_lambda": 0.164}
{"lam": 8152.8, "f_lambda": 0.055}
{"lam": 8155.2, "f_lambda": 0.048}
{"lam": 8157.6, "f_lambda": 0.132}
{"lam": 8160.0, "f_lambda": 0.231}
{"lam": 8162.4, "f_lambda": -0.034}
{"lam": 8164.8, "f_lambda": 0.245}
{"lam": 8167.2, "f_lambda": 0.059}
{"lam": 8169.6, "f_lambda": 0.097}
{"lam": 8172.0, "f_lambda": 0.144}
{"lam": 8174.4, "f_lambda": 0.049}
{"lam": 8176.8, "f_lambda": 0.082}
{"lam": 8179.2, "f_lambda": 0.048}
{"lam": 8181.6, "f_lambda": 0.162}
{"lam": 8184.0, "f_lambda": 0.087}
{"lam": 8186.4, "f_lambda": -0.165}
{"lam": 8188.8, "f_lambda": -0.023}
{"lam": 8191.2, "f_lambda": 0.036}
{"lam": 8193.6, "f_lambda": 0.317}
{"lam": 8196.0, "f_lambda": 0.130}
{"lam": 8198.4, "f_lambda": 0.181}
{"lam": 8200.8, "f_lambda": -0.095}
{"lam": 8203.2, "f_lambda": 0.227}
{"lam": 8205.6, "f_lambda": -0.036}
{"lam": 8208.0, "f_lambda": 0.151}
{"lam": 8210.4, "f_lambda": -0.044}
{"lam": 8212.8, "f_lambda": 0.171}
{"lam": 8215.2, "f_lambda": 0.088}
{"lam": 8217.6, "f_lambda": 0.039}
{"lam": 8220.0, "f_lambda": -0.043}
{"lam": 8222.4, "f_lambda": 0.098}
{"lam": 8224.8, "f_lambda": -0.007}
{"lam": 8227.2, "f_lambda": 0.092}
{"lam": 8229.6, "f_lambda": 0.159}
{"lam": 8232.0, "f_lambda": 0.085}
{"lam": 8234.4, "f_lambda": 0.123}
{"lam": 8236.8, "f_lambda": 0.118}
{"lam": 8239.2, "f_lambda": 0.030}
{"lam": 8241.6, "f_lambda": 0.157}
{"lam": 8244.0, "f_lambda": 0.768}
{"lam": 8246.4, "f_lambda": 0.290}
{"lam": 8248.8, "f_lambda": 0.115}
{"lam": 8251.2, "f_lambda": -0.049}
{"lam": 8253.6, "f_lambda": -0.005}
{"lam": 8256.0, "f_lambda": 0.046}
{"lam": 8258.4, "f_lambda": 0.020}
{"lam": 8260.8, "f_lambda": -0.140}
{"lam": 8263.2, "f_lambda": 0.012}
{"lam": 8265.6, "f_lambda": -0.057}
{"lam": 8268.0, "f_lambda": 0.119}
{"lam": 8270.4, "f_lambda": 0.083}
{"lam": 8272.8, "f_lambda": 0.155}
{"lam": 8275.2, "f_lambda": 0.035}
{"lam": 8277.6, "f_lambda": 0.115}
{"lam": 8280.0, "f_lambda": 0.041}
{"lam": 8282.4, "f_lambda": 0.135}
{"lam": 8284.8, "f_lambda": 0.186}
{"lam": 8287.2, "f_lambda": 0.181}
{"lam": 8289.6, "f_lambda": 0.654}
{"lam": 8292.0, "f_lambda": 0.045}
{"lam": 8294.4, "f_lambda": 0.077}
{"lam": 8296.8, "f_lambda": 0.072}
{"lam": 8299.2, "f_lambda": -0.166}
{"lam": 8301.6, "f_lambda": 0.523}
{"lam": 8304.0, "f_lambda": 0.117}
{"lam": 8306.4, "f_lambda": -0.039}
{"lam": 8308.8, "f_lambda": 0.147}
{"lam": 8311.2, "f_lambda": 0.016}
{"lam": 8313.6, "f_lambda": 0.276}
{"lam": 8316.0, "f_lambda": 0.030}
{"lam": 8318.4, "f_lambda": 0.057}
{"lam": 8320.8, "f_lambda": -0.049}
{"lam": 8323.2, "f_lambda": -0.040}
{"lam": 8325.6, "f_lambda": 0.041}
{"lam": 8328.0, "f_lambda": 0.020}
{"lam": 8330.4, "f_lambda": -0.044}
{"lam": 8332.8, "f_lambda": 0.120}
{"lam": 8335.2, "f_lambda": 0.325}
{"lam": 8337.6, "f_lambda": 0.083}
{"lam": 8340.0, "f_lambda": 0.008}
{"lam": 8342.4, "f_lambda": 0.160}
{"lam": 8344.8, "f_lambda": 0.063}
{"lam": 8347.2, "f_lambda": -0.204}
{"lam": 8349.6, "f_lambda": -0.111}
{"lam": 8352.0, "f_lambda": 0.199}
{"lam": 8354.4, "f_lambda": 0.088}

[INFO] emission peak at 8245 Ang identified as Hgamma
